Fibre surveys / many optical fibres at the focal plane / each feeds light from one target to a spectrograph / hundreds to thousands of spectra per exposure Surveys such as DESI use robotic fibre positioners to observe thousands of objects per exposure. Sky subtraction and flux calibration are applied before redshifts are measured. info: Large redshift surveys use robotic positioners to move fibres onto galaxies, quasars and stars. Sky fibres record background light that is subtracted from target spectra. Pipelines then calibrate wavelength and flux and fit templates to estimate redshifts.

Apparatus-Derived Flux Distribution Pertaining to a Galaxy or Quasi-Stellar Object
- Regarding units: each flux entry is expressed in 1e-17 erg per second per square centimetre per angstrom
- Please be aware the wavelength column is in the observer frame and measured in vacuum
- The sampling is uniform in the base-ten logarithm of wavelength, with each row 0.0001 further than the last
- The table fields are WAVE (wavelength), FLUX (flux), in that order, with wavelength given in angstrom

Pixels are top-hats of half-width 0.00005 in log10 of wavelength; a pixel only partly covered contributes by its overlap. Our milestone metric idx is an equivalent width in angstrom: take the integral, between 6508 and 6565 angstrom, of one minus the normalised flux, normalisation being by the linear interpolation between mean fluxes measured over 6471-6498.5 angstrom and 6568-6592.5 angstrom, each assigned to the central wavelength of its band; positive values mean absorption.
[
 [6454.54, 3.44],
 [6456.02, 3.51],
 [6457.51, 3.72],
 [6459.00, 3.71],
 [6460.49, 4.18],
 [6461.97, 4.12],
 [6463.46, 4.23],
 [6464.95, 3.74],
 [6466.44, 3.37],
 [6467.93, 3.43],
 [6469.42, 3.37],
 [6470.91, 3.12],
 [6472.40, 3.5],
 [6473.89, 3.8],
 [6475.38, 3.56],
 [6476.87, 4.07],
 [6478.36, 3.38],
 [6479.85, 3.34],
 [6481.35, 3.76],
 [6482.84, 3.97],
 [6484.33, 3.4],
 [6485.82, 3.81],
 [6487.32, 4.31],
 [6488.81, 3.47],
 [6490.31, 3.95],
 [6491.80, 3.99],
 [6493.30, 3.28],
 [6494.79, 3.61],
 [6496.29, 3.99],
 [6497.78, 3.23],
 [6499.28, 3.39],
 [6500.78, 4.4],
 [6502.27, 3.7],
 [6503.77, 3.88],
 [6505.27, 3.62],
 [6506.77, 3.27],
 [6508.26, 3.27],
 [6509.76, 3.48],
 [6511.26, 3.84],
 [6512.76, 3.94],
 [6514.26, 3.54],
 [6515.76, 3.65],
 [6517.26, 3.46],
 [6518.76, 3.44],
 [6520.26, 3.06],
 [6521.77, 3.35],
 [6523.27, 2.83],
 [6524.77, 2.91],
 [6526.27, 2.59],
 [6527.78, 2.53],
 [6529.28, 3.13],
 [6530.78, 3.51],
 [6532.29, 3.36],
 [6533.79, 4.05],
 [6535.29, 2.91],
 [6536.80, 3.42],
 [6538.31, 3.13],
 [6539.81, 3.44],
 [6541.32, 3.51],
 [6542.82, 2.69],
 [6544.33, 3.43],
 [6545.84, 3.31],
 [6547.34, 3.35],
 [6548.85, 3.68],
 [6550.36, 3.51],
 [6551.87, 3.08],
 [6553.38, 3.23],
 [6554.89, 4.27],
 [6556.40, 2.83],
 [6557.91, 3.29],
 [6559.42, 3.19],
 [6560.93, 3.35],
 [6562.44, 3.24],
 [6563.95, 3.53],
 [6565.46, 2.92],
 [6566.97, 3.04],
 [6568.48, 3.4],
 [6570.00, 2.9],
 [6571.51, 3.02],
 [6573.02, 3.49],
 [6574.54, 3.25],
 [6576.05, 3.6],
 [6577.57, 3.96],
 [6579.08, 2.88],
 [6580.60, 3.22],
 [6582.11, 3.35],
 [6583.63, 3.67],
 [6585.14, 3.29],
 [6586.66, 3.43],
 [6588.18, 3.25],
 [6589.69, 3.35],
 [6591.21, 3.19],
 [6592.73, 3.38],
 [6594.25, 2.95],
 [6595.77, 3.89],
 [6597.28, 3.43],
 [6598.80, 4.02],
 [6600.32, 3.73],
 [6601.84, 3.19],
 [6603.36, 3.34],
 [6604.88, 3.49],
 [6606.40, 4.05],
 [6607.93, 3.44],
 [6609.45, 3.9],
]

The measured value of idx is 2.7 angstrom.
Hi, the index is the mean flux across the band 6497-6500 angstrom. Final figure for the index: 3.32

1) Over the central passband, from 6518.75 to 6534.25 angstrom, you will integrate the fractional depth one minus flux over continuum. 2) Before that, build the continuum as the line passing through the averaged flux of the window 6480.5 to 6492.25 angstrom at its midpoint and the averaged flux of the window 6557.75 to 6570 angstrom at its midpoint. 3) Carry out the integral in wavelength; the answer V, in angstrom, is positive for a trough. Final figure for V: 1.7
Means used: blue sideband 3.82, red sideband 3.22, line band 3.13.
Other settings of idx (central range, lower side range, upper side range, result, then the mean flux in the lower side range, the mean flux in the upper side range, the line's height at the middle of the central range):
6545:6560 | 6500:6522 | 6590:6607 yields 0.8 angstrom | 3.6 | 3.51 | 3.55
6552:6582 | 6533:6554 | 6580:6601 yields 0.9 angstrom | 3.34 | 3.44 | 3.39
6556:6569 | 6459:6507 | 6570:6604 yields 1.0 angstrom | 3.7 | 3.39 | 3.47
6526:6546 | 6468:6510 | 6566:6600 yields 1.6 angstrom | 3.64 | 3.36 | 3.5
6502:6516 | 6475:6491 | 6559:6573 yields -0.2 angstrom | 3.73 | 3.19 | 3.56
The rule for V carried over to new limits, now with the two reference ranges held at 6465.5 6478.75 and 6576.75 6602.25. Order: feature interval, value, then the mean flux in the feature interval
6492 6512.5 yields -0.8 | 3.63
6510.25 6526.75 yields 0.7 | 3.34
